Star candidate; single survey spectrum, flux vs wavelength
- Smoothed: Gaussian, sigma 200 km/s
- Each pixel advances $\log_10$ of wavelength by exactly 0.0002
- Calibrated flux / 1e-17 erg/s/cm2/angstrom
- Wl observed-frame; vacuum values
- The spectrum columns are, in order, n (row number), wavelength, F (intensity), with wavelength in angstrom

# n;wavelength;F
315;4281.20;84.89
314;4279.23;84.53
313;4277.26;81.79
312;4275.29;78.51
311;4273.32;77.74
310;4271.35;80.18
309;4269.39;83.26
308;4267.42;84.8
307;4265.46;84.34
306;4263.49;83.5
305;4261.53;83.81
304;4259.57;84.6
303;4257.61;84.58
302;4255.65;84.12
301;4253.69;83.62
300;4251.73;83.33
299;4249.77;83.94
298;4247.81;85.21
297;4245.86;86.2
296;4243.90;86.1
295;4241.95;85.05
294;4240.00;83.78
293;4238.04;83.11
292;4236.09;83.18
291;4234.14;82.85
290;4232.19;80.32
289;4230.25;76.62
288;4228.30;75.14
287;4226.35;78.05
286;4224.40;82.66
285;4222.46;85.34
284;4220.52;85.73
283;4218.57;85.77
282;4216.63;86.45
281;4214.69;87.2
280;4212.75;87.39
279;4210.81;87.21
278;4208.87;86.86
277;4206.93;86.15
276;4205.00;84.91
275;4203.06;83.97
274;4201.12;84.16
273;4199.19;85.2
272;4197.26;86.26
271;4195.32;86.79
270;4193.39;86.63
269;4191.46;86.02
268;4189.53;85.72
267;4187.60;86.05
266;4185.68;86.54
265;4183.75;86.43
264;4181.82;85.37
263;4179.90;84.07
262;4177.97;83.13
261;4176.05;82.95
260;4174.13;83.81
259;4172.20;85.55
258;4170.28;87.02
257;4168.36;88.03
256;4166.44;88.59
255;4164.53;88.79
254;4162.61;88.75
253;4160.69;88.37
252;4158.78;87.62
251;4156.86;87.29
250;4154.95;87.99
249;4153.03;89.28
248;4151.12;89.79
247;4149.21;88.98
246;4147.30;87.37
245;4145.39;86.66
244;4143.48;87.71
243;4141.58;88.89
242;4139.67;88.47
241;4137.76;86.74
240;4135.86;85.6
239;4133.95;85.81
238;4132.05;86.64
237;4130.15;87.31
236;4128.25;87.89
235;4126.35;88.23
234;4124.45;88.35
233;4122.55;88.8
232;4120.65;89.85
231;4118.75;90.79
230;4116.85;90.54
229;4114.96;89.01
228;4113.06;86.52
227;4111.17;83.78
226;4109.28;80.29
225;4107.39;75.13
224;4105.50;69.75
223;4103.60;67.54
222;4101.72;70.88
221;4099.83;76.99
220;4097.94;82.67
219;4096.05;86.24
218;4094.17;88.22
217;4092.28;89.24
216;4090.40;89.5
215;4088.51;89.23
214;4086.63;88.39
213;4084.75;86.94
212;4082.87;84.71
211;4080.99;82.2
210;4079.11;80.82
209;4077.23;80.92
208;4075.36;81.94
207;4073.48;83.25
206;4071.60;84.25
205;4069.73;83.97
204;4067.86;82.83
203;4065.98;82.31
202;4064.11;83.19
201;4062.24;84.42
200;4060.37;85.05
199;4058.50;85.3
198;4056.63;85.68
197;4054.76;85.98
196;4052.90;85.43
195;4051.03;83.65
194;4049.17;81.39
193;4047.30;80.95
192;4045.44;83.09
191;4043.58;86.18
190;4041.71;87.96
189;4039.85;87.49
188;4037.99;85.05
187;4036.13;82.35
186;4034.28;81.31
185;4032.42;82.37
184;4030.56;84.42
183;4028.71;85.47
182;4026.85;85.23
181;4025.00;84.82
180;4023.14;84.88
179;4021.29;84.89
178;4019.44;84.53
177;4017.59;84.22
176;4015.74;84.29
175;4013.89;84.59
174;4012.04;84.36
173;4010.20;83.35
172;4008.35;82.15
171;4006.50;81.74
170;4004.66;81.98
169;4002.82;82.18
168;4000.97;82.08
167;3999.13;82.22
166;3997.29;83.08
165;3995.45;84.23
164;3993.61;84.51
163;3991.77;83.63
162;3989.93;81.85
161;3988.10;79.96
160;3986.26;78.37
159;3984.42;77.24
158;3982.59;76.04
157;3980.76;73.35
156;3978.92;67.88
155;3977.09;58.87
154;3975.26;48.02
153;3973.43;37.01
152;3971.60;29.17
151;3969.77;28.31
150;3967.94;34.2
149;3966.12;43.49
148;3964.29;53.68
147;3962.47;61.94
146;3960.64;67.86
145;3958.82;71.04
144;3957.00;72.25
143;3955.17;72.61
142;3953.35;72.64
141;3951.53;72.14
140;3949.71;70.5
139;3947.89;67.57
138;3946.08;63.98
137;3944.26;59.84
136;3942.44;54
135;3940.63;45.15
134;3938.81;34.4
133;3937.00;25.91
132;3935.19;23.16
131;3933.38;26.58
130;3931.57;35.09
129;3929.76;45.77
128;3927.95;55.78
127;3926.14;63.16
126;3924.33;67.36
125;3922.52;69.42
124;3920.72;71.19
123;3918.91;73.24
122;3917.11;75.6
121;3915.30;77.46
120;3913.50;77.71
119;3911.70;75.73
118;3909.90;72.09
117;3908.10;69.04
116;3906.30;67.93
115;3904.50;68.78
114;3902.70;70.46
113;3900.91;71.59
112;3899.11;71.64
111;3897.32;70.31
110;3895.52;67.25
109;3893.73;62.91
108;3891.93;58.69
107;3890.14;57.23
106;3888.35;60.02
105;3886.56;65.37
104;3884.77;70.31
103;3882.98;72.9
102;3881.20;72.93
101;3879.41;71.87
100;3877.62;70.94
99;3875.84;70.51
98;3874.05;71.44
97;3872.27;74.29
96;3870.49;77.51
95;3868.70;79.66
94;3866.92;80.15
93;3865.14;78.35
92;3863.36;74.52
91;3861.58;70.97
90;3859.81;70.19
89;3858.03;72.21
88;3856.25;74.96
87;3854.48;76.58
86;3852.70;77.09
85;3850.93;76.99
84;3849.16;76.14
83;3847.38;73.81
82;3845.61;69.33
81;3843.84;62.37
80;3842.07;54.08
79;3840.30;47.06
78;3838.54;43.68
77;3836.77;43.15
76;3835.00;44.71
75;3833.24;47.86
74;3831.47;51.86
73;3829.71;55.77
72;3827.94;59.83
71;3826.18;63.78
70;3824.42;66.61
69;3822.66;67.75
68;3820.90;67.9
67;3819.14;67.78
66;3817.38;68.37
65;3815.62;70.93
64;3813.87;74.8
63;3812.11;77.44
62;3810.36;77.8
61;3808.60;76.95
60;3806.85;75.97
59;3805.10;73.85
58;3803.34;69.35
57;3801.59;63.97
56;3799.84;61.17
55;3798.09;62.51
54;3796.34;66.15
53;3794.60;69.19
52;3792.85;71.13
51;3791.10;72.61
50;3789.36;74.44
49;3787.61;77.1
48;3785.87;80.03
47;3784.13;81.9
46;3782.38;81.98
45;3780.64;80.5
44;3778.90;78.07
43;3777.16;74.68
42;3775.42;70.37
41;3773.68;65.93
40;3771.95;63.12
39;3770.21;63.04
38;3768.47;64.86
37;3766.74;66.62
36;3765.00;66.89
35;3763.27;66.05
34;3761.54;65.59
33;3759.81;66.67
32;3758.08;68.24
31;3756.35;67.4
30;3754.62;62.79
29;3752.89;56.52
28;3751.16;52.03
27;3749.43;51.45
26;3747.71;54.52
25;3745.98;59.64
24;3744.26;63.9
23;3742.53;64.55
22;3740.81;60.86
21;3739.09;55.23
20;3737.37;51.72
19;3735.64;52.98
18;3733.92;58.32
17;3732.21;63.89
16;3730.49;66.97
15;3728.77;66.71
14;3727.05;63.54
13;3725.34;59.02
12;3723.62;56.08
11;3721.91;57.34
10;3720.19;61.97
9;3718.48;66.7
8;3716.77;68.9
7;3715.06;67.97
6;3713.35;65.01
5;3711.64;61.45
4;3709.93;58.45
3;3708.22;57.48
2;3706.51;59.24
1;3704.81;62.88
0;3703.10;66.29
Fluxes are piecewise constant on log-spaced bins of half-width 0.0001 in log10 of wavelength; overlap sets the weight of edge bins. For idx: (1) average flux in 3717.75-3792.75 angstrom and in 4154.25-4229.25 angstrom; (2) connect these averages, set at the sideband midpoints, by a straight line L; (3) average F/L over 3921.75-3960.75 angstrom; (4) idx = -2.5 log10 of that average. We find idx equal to 0.30 mag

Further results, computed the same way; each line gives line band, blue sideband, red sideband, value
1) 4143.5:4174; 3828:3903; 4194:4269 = -0.09 mag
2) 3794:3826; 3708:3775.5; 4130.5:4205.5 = -0.06 mag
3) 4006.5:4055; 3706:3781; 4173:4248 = -0.11 mag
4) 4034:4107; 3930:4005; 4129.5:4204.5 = -0.12 mag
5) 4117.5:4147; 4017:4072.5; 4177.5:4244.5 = -0.04 mag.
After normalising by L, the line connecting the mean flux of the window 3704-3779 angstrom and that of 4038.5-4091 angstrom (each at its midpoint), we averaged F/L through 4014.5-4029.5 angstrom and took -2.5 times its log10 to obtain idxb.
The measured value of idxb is -0.04 mag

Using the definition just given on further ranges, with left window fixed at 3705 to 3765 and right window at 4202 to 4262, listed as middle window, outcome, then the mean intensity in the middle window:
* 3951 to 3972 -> 0.25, 57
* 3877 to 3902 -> 0.01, 67.4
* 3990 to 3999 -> -0.14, 83.5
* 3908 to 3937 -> 0.17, 59.8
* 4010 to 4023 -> -0.14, 84.5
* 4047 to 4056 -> -0.11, 83.7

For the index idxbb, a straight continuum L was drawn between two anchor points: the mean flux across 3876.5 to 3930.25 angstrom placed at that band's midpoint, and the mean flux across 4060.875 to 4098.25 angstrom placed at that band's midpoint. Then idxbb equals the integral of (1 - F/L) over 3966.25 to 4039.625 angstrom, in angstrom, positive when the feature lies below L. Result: 2.4 angstrom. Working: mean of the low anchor 68.3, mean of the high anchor 84.8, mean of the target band 75.3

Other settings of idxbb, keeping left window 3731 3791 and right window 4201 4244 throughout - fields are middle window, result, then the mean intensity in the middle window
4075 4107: -1.37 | 82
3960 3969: 2.73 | 51.4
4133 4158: -2.16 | 87.7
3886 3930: 2.30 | 67.8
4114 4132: -2.02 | 88.8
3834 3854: 2.33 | 61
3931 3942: 6.07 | 32.6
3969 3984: 4.21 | 53.4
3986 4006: -1.97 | 82.3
